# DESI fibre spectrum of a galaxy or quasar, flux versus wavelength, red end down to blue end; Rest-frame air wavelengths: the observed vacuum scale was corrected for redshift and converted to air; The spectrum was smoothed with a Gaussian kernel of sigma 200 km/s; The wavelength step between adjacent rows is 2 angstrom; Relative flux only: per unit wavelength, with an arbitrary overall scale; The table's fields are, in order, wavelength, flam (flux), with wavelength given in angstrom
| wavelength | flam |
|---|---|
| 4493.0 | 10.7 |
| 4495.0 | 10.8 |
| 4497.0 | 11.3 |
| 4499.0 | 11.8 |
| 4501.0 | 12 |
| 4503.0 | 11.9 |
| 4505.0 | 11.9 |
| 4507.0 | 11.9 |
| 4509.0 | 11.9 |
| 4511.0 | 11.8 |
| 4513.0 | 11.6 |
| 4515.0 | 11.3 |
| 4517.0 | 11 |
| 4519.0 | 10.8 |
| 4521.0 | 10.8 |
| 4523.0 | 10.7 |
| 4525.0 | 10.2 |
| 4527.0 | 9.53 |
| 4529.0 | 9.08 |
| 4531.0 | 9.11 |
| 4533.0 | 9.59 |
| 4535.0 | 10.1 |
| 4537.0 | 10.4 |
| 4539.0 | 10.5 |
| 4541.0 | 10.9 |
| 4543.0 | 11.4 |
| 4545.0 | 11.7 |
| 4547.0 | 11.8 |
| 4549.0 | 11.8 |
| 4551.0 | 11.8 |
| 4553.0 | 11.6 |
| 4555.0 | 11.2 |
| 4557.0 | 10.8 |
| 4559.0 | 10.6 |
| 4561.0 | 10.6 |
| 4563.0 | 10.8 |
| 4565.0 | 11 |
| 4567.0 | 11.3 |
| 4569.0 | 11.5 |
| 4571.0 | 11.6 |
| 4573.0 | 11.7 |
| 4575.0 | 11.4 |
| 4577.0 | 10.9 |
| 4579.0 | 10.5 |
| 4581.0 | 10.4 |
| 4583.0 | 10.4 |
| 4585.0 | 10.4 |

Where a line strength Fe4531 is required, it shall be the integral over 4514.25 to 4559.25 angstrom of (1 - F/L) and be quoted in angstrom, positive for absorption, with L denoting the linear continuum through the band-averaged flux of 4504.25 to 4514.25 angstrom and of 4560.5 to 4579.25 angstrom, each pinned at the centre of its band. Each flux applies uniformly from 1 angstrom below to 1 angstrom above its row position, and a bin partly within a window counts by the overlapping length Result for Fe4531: 3.1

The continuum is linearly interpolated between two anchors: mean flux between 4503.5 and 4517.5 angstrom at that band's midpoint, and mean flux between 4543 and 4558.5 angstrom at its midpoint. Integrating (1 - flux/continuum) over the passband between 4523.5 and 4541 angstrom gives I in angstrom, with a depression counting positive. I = 2.5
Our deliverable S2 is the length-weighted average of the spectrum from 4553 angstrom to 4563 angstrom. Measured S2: 10.9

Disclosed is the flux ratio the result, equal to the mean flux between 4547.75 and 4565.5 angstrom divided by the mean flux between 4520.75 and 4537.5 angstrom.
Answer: 1.1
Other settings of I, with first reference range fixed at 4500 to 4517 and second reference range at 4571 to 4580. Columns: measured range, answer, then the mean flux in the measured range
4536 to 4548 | 0.36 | 11.1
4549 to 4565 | 0.33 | 11.1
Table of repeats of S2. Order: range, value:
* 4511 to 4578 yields 10.9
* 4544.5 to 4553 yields 11.8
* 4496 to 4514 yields 11.8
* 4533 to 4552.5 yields 11.1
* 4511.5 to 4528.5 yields 10.7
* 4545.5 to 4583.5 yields 11.2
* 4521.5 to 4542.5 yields 10.1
